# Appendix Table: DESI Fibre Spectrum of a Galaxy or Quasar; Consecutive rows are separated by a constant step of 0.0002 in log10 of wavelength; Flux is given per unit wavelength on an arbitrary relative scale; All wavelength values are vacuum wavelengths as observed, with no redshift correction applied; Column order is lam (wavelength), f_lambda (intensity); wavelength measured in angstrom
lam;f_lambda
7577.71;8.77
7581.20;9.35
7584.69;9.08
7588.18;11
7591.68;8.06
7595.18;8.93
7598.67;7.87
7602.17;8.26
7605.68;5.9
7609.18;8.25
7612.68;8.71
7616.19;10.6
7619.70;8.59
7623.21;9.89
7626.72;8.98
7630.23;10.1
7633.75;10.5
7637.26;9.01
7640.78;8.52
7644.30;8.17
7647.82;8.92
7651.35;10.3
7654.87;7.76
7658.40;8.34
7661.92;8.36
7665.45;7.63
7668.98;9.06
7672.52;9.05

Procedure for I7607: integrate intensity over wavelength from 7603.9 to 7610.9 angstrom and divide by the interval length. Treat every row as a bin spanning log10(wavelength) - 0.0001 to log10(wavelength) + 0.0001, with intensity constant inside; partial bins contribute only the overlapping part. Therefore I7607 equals 7.07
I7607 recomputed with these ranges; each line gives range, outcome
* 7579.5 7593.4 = 9.38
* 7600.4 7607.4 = 7.08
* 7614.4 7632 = 9.63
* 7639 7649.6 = 8.53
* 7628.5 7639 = 9.87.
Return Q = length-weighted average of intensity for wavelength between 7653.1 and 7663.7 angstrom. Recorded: 8.16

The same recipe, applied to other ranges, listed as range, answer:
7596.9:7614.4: 7.8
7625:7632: 9.54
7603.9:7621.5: 8.41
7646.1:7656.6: 8.99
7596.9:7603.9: 8.08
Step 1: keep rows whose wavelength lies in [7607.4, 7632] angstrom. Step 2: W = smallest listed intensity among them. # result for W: 8.25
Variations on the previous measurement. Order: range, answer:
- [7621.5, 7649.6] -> 8.17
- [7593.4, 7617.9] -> 5.9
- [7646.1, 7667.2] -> 7.63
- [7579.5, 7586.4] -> 9.08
